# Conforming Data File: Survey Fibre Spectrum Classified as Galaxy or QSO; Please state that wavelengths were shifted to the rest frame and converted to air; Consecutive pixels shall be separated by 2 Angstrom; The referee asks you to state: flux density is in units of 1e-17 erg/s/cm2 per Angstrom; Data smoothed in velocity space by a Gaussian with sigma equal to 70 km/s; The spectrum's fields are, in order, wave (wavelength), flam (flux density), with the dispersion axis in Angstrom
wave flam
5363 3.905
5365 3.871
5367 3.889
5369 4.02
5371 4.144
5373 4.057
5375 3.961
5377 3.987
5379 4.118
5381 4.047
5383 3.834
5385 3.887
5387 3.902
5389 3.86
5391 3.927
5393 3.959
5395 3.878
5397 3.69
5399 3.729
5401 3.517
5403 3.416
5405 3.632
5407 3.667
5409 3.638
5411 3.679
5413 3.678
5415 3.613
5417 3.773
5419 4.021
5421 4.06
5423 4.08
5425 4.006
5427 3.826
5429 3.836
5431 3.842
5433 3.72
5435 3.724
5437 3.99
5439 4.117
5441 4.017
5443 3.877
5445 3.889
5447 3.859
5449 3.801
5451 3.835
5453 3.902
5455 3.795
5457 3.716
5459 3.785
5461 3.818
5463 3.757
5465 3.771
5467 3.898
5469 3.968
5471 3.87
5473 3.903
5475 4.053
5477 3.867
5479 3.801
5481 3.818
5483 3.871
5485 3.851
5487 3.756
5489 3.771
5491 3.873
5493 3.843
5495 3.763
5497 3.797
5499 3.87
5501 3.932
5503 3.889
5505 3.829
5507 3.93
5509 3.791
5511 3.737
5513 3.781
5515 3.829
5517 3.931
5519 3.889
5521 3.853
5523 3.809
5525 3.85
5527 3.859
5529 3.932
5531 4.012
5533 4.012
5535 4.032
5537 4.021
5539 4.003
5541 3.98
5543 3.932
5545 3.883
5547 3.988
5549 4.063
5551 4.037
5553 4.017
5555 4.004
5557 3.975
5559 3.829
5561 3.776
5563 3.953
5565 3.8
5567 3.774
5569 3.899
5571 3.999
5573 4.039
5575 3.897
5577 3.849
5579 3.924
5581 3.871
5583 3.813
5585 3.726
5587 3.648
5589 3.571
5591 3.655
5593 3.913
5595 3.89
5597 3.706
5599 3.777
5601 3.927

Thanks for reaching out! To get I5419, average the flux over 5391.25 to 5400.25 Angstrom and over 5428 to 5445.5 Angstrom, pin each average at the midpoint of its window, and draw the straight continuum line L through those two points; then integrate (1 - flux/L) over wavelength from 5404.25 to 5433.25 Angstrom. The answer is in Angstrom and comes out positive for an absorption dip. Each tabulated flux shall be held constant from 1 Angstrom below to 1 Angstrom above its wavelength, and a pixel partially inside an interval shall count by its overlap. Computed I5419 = 0.4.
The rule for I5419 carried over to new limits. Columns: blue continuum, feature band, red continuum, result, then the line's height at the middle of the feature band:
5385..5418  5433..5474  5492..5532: -0.79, 3.79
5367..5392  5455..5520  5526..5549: 2.15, 3.97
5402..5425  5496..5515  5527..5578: 0.22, 3.88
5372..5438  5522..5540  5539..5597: -0.36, 3.87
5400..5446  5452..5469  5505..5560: 0.15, 3.85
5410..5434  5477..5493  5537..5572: 0.27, 3.89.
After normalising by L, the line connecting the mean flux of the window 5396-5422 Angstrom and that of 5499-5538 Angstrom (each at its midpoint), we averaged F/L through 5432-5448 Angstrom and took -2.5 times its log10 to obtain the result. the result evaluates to -0.04 mag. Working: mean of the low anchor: 3.7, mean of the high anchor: 3.89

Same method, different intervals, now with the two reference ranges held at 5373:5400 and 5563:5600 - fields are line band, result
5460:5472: 0.01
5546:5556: -0.05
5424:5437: 0.01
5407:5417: 0.07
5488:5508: 0.00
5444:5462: 0.02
